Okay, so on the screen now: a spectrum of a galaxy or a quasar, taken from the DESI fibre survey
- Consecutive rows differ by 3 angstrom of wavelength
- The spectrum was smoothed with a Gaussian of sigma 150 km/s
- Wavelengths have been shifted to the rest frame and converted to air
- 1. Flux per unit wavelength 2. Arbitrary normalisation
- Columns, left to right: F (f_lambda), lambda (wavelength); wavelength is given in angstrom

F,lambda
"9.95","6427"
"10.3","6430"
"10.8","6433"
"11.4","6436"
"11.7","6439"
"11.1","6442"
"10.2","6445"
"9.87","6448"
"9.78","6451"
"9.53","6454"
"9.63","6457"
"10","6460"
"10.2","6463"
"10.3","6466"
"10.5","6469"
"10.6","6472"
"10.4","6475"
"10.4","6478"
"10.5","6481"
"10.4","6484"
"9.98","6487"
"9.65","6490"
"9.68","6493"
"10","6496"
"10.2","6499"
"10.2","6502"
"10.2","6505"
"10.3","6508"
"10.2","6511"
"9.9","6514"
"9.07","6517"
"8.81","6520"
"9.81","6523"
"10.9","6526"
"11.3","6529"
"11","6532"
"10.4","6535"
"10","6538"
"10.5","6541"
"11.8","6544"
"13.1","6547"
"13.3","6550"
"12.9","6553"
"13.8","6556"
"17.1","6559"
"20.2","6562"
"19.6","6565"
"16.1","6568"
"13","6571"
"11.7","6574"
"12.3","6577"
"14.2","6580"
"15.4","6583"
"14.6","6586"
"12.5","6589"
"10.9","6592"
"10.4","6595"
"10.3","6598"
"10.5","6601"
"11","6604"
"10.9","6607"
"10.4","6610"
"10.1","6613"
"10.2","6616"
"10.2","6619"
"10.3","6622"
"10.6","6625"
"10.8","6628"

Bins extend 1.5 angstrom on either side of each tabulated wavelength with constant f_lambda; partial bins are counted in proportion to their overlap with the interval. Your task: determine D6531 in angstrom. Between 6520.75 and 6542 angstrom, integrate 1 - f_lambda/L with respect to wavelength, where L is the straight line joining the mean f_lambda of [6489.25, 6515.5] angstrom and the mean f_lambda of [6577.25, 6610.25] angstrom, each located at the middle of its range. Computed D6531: 0.3 angstrom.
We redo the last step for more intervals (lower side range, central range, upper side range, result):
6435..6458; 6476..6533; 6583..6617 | 3.2 angstrom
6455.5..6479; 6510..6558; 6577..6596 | 2.9 angstrom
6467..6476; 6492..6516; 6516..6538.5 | 0.6 angstrom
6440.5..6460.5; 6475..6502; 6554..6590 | 3.4 angstrom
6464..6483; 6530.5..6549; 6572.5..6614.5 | 0.0 angstrom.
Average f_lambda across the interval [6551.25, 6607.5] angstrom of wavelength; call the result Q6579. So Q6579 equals 13.6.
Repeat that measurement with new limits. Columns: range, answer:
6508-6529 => 9.93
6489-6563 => 11.3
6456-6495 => 10.2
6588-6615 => 10.7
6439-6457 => 10.2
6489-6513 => 10.1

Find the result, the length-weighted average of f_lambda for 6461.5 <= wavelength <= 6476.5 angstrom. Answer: 10.4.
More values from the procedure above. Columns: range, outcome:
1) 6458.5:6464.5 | 10.1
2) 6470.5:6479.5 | 10.5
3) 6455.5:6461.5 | 9.81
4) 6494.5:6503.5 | 10.1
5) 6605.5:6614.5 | 10.5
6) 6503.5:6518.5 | 9.93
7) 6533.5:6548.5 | 11.2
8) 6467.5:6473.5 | 10.5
